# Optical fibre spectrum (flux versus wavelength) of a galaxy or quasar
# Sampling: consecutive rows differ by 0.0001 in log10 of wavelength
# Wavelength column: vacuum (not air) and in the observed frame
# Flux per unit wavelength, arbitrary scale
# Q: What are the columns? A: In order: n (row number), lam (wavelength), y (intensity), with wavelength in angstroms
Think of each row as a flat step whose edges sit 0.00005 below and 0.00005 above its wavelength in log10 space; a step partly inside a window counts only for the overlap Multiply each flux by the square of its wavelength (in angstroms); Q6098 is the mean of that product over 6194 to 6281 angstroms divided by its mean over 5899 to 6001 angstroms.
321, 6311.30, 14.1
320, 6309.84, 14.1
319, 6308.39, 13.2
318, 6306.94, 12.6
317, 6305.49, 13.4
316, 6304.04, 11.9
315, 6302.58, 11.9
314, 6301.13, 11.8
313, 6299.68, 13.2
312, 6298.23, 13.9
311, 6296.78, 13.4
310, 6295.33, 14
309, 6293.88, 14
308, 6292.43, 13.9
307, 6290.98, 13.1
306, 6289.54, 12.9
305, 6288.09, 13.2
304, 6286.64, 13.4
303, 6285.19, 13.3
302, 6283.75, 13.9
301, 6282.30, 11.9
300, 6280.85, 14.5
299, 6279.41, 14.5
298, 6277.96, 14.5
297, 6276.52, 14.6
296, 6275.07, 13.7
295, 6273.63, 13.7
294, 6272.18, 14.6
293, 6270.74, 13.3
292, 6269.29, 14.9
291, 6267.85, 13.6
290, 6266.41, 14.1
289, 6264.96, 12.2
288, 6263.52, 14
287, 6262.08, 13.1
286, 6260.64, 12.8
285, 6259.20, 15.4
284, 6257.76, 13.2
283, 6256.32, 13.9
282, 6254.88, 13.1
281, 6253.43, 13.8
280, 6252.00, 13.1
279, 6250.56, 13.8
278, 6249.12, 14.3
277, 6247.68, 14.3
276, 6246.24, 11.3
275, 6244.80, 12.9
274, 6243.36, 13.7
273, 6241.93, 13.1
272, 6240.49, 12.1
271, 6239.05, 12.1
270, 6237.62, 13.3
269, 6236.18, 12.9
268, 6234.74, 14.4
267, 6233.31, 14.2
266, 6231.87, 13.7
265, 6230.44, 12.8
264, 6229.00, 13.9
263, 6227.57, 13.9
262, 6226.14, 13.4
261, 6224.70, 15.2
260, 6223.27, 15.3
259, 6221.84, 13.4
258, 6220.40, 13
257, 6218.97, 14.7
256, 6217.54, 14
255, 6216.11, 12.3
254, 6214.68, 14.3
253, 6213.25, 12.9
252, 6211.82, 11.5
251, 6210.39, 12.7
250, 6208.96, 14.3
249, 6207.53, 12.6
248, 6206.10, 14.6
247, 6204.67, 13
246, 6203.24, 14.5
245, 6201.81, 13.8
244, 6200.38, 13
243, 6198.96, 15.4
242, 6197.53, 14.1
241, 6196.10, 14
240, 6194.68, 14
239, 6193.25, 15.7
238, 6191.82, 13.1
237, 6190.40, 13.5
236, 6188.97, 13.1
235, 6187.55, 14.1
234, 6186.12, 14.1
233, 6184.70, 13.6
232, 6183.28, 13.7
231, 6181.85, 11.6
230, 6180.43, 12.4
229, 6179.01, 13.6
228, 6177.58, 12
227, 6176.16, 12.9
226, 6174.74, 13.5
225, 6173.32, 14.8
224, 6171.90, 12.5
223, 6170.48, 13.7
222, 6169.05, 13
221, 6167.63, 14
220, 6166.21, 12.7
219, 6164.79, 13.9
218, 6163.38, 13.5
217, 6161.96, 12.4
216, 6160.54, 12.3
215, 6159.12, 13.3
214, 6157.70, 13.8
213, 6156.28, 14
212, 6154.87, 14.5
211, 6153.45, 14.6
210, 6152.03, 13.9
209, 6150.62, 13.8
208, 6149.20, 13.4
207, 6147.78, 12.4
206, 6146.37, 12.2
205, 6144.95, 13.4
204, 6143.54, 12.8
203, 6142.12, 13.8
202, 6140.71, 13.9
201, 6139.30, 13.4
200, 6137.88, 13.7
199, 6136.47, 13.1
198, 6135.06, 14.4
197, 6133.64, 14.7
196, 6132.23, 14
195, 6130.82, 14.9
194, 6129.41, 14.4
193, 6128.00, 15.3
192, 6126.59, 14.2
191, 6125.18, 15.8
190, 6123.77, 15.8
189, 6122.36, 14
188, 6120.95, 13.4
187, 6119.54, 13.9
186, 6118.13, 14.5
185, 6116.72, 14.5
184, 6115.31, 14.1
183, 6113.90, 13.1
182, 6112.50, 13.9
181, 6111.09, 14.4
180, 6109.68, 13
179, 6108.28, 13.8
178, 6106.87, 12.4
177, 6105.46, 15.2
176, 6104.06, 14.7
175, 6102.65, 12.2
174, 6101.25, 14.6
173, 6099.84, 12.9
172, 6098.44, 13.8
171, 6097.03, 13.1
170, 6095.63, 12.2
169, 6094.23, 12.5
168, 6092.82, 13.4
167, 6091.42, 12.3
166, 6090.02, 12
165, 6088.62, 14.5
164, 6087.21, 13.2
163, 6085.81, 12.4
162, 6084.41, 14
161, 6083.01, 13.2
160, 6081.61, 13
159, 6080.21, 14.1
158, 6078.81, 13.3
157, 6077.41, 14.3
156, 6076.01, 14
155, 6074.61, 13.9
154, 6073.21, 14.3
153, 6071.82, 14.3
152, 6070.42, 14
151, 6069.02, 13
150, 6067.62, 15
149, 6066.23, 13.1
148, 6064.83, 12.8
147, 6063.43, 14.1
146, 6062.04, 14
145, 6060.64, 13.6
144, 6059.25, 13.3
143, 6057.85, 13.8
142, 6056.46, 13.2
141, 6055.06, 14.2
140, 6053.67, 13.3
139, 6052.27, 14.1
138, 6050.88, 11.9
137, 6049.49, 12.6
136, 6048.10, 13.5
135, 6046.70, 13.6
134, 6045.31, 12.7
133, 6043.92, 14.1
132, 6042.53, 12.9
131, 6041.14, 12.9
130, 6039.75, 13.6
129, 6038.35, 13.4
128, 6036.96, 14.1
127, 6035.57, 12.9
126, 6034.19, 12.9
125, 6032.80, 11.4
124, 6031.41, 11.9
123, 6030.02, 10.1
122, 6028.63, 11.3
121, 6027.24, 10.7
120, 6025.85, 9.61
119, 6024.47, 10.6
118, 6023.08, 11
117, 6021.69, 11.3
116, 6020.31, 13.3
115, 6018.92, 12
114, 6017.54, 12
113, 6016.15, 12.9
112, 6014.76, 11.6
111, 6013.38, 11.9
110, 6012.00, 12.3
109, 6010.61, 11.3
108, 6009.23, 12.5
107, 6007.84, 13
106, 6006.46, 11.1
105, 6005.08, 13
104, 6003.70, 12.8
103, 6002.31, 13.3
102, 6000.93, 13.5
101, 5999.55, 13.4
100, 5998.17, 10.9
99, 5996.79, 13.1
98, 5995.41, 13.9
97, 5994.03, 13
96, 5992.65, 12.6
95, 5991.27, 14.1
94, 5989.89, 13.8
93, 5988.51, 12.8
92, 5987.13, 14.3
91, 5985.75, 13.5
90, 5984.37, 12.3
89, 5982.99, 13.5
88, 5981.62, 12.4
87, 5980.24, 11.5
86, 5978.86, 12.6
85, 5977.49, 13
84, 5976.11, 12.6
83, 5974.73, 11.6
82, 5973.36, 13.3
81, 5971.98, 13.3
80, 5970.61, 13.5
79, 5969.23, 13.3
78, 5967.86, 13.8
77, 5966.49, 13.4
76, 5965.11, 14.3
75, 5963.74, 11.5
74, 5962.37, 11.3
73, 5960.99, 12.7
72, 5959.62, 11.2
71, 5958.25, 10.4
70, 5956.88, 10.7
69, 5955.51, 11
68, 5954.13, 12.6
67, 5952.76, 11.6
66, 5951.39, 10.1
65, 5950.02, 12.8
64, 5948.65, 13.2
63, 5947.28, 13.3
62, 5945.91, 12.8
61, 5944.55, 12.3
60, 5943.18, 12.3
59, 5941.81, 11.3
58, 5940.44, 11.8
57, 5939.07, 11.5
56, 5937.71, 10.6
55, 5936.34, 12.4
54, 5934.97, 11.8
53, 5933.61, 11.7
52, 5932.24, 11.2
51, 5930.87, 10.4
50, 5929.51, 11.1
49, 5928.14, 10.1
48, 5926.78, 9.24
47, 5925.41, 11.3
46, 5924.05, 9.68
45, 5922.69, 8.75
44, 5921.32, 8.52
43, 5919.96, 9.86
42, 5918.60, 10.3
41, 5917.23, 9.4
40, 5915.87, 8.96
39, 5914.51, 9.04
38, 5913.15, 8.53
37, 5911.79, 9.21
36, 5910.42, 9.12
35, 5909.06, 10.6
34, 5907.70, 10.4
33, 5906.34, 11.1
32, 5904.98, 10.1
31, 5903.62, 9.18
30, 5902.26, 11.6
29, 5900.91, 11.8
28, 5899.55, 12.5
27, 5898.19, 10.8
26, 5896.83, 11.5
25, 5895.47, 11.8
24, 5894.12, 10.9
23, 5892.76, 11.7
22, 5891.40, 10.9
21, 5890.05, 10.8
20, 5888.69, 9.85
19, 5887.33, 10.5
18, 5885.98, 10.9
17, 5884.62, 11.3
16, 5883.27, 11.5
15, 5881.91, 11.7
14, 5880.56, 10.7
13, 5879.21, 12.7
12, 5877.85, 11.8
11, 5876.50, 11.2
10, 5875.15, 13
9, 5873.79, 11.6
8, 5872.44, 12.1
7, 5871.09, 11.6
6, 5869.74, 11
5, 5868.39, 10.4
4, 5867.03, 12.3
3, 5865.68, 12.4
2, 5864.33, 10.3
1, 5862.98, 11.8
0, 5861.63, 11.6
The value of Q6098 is 1.28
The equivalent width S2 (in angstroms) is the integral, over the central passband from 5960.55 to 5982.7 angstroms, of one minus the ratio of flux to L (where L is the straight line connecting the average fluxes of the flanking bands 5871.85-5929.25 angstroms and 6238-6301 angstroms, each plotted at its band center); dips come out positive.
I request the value -3.1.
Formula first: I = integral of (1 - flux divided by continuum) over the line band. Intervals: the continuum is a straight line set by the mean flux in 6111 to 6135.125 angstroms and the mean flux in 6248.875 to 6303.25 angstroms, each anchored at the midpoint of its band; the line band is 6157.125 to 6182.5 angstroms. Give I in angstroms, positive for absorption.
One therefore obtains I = 1.9 angstroms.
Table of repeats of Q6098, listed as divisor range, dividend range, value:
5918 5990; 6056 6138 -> 1.22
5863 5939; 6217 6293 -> 1.42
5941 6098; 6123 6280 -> 1.13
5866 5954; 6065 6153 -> 1.33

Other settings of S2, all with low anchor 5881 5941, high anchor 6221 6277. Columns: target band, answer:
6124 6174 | -4.08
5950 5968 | -1.39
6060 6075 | -2.30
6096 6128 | -4.11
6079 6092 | -1.13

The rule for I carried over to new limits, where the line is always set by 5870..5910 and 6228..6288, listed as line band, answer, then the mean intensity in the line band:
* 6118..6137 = -2.59 angstroms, 14.5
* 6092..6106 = -0.98 angstroms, 13.4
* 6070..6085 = -1.73 angstroms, 13.9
